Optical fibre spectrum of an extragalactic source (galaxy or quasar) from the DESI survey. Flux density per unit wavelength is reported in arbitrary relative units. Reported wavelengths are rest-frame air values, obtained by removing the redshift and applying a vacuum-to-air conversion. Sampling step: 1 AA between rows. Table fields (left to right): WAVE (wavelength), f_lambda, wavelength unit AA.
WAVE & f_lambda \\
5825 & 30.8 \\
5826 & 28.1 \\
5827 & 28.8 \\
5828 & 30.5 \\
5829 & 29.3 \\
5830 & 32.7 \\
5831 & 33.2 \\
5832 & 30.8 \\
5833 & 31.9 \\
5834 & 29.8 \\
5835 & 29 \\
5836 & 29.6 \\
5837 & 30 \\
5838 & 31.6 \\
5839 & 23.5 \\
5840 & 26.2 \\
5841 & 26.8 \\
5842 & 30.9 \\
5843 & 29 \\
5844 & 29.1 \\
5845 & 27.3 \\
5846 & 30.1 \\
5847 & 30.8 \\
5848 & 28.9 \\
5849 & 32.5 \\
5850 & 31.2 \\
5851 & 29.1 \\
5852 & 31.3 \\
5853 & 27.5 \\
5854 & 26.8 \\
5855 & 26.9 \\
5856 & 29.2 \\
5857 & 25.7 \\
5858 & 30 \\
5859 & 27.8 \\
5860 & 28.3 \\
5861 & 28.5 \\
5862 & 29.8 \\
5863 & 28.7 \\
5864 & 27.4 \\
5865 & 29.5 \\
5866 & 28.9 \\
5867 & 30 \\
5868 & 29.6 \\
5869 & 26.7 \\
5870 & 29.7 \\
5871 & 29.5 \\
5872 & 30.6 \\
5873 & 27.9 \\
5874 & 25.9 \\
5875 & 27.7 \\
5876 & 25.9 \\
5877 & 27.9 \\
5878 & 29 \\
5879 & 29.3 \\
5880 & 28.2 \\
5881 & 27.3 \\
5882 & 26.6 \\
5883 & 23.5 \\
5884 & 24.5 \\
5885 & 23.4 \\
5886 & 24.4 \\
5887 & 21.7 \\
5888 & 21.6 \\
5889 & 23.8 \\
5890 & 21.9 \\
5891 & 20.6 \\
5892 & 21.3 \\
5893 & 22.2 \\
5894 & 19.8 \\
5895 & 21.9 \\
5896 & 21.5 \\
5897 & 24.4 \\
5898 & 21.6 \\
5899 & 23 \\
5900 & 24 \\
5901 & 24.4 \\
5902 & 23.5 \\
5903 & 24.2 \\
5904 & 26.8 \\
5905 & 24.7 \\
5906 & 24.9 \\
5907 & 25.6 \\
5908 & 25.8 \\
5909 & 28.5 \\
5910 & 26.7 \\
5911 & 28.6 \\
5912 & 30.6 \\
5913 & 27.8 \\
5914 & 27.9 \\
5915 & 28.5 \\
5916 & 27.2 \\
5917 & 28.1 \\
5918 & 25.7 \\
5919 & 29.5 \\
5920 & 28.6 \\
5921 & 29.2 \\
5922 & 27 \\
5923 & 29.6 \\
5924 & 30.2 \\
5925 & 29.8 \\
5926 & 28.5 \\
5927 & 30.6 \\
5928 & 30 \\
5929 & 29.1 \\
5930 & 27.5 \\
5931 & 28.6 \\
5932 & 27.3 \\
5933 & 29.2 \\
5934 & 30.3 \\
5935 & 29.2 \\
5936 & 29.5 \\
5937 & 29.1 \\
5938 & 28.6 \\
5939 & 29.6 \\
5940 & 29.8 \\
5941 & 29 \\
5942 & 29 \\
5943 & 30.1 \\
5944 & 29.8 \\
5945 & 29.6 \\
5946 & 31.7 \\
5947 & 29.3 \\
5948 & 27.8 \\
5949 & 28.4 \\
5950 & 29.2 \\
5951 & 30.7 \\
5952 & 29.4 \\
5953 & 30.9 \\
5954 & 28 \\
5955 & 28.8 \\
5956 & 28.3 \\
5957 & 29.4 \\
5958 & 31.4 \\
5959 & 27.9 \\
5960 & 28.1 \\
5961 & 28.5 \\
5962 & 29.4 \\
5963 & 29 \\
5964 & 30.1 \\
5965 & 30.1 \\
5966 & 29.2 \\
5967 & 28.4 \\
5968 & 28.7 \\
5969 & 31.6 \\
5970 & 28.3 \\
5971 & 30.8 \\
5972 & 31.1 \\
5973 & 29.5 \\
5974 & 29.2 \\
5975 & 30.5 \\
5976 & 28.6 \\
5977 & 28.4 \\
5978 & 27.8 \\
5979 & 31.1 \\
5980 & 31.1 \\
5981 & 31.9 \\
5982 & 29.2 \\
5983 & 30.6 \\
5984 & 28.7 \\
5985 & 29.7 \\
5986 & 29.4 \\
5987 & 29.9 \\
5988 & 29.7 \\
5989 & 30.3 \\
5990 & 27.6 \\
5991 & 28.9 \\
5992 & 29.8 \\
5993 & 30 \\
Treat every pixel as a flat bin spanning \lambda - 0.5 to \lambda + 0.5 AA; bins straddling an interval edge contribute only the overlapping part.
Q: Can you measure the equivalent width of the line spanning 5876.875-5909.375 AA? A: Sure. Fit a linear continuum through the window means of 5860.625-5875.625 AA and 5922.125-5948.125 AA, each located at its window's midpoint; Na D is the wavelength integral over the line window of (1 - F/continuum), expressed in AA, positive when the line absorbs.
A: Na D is 5.3 AA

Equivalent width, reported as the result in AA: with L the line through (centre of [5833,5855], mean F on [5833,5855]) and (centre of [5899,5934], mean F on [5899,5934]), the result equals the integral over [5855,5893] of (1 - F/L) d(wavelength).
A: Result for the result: 2.3 AA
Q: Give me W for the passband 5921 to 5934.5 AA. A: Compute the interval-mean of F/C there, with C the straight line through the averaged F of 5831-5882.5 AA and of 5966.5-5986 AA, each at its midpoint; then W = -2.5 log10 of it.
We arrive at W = 0.01 mag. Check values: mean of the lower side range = 28.8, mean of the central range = 29.1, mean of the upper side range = 29.7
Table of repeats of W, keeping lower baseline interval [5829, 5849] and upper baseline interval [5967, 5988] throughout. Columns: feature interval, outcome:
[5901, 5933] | 0.07 mag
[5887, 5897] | 0.34 mag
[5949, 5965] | 0.02 mag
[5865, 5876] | 0.04 mag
